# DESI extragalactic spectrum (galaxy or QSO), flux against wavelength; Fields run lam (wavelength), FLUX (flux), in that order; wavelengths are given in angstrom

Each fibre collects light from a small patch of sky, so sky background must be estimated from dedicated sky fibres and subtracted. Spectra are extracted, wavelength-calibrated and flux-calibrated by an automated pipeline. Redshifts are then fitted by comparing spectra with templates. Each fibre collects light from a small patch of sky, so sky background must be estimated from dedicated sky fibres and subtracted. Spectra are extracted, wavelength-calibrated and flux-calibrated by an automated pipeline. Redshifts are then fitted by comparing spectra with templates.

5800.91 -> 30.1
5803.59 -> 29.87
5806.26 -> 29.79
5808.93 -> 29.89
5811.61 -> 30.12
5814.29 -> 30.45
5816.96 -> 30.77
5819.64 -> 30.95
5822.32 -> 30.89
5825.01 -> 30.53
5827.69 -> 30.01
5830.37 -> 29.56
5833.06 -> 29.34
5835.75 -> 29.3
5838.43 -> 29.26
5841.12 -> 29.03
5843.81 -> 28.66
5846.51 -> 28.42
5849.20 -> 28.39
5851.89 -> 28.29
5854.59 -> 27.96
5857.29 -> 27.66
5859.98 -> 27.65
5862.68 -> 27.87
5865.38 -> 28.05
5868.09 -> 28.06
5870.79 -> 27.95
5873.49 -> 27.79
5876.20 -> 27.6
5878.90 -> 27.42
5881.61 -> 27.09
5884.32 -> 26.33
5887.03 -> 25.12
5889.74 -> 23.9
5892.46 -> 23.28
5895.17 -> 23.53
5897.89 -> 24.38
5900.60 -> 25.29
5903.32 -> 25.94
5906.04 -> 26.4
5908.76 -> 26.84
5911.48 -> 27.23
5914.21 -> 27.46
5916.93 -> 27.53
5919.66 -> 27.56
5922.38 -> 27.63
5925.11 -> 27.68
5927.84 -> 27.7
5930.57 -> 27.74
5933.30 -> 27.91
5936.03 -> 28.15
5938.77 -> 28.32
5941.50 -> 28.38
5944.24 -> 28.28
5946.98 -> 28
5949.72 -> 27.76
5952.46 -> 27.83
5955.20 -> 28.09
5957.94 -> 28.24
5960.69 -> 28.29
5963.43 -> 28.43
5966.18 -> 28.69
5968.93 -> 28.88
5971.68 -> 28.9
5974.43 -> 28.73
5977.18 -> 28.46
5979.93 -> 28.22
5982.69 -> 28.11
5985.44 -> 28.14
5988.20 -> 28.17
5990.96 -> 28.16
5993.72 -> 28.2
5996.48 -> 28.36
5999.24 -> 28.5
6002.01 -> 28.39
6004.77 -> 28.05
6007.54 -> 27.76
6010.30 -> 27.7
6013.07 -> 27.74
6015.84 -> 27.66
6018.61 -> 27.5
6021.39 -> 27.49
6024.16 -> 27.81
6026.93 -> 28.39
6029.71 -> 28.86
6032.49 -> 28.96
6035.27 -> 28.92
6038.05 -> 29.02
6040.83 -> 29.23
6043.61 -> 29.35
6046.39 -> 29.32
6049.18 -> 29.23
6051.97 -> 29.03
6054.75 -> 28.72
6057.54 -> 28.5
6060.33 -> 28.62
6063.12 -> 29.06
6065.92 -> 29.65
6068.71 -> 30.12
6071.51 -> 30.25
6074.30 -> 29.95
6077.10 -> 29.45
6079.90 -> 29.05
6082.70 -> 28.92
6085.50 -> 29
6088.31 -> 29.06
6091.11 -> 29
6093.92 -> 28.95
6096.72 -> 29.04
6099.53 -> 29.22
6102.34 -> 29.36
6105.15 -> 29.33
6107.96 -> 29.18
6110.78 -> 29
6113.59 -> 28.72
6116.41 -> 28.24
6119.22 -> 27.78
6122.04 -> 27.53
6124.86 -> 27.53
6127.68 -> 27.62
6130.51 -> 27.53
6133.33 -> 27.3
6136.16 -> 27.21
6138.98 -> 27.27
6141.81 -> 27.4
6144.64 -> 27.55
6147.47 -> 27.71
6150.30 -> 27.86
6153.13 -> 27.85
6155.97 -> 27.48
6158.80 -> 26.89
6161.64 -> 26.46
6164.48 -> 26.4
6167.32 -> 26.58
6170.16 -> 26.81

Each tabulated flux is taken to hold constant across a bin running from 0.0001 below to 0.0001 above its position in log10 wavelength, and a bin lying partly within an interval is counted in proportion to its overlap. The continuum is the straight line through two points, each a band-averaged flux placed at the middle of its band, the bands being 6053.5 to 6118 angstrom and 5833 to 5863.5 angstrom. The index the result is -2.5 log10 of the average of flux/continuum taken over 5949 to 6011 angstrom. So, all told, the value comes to 0.02 mag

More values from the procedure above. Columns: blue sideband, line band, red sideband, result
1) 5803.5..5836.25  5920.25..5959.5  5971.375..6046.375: 0.04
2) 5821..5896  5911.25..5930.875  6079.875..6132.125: 0.02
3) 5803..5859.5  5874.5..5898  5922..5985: 0.14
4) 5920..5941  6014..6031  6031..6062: 0.03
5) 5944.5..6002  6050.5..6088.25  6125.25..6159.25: -0.05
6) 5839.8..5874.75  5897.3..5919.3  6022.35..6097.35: 0.07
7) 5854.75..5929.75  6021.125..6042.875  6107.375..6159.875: -0.05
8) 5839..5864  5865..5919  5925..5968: 0.07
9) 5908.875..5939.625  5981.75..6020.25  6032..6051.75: 0.02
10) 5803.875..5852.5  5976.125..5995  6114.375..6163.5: 0.01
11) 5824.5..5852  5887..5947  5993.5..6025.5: 0.07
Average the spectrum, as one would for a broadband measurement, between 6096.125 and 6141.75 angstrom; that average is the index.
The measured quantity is 28.2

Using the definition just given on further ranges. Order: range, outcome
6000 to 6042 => 28.2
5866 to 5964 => 27.1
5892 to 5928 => 26.4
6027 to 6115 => 29.2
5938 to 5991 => 28.3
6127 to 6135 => 27.4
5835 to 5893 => 27.5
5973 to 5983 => 28.4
